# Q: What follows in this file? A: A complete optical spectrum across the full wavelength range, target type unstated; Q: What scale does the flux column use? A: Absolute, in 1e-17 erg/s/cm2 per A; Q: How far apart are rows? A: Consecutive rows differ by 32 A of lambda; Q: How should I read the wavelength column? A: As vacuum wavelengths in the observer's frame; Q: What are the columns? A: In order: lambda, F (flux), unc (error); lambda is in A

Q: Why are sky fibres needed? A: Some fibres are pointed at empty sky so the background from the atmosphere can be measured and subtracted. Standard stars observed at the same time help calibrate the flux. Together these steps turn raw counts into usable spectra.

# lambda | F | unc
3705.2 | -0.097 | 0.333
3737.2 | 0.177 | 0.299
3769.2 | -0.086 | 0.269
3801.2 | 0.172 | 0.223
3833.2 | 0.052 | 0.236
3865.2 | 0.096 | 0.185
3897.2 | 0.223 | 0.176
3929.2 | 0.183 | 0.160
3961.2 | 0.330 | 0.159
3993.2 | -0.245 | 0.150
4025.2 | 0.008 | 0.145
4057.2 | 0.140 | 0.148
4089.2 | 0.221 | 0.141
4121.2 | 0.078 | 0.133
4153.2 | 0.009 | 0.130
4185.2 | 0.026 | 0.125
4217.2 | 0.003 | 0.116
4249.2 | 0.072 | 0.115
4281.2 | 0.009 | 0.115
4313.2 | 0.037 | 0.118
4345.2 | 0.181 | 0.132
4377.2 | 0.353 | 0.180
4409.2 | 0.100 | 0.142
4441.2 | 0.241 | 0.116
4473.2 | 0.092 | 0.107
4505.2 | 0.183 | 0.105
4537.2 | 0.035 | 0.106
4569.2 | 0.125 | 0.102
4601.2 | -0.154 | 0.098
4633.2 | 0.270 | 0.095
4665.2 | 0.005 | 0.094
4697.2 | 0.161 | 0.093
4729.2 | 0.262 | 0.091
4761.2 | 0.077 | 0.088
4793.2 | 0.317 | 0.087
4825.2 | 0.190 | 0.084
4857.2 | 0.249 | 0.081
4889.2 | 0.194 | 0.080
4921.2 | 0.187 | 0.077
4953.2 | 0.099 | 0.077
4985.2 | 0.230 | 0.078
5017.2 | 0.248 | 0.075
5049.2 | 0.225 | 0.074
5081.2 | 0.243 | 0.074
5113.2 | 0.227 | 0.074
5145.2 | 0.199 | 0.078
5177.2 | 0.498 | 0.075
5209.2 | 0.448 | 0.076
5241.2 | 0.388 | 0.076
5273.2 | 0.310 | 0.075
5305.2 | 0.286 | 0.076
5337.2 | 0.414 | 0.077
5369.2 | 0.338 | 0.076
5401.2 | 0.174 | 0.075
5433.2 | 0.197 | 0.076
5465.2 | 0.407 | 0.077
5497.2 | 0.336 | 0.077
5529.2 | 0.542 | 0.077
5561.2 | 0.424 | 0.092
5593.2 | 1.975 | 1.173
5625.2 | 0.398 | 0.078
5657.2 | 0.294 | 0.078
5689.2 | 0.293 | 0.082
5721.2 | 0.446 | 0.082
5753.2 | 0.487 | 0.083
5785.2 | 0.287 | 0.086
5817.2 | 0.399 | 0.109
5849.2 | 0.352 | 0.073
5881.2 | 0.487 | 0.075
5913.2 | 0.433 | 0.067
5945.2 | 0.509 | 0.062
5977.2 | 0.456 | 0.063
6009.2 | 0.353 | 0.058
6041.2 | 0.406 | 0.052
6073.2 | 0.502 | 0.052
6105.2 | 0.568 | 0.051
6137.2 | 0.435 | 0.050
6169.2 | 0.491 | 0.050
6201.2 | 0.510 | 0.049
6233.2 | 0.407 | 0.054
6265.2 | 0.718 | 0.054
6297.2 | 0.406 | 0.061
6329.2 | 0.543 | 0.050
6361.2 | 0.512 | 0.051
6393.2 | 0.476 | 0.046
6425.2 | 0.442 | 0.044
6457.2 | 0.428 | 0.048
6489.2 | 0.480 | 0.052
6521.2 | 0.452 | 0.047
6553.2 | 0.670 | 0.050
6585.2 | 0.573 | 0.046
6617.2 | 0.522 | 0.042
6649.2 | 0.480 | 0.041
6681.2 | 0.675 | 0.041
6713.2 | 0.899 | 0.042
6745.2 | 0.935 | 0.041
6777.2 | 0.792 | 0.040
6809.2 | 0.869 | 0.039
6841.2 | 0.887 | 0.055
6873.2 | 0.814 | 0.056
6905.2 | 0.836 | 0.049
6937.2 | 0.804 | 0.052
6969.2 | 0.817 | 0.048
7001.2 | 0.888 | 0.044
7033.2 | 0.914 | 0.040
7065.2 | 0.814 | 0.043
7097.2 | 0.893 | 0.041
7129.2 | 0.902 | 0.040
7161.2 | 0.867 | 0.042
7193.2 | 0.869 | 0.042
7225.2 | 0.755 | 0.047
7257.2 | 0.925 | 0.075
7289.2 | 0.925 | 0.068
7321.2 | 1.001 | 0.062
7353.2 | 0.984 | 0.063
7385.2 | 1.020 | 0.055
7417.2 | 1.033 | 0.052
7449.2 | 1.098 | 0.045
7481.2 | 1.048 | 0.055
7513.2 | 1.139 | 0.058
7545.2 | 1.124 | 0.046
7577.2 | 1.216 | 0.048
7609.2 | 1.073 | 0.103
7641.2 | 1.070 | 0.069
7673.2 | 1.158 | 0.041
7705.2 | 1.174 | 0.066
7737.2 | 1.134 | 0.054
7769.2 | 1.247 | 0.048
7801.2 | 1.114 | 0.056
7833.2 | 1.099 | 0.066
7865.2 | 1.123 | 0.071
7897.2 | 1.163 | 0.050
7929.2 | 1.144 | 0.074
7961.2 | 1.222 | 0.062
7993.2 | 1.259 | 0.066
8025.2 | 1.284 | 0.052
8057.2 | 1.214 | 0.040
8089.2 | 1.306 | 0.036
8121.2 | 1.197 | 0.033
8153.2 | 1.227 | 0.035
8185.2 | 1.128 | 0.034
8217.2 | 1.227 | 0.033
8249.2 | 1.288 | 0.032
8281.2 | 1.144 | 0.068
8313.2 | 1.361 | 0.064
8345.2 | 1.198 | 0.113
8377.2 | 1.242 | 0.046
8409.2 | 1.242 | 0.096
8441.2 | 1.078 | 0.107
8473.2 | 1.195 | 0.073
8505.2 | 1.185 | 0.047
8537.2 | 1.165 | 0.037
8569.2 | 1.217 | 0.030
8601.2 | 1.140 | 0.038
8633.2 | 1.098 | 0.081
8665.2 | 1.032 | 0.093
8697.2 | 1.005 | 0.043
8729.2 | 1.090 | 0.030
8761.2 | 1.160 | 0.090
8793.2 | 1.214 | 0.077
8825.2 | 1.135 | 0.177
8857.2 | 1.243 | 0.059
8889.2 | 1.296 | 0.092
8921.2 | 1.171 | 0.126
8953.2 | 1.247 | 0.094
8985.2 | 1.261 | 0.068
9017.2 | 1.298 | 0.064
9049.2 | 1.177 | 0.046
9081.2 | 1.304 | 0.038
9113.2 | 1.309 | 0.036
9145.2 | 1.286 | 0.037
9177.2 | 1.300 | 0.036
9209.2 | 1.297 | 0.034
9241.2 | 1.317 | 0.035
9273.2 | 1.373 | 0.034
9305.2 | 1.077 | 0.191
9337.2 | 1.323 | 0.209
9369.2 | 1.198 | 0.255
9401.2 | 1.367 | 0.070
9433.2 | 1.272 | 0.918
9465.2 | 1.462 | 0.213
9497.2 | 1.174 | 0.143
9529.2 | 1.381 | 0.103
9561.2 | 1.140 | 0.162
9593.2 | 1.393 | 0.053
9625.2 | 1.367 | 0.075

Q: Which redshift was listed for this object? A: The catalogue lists 0.678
